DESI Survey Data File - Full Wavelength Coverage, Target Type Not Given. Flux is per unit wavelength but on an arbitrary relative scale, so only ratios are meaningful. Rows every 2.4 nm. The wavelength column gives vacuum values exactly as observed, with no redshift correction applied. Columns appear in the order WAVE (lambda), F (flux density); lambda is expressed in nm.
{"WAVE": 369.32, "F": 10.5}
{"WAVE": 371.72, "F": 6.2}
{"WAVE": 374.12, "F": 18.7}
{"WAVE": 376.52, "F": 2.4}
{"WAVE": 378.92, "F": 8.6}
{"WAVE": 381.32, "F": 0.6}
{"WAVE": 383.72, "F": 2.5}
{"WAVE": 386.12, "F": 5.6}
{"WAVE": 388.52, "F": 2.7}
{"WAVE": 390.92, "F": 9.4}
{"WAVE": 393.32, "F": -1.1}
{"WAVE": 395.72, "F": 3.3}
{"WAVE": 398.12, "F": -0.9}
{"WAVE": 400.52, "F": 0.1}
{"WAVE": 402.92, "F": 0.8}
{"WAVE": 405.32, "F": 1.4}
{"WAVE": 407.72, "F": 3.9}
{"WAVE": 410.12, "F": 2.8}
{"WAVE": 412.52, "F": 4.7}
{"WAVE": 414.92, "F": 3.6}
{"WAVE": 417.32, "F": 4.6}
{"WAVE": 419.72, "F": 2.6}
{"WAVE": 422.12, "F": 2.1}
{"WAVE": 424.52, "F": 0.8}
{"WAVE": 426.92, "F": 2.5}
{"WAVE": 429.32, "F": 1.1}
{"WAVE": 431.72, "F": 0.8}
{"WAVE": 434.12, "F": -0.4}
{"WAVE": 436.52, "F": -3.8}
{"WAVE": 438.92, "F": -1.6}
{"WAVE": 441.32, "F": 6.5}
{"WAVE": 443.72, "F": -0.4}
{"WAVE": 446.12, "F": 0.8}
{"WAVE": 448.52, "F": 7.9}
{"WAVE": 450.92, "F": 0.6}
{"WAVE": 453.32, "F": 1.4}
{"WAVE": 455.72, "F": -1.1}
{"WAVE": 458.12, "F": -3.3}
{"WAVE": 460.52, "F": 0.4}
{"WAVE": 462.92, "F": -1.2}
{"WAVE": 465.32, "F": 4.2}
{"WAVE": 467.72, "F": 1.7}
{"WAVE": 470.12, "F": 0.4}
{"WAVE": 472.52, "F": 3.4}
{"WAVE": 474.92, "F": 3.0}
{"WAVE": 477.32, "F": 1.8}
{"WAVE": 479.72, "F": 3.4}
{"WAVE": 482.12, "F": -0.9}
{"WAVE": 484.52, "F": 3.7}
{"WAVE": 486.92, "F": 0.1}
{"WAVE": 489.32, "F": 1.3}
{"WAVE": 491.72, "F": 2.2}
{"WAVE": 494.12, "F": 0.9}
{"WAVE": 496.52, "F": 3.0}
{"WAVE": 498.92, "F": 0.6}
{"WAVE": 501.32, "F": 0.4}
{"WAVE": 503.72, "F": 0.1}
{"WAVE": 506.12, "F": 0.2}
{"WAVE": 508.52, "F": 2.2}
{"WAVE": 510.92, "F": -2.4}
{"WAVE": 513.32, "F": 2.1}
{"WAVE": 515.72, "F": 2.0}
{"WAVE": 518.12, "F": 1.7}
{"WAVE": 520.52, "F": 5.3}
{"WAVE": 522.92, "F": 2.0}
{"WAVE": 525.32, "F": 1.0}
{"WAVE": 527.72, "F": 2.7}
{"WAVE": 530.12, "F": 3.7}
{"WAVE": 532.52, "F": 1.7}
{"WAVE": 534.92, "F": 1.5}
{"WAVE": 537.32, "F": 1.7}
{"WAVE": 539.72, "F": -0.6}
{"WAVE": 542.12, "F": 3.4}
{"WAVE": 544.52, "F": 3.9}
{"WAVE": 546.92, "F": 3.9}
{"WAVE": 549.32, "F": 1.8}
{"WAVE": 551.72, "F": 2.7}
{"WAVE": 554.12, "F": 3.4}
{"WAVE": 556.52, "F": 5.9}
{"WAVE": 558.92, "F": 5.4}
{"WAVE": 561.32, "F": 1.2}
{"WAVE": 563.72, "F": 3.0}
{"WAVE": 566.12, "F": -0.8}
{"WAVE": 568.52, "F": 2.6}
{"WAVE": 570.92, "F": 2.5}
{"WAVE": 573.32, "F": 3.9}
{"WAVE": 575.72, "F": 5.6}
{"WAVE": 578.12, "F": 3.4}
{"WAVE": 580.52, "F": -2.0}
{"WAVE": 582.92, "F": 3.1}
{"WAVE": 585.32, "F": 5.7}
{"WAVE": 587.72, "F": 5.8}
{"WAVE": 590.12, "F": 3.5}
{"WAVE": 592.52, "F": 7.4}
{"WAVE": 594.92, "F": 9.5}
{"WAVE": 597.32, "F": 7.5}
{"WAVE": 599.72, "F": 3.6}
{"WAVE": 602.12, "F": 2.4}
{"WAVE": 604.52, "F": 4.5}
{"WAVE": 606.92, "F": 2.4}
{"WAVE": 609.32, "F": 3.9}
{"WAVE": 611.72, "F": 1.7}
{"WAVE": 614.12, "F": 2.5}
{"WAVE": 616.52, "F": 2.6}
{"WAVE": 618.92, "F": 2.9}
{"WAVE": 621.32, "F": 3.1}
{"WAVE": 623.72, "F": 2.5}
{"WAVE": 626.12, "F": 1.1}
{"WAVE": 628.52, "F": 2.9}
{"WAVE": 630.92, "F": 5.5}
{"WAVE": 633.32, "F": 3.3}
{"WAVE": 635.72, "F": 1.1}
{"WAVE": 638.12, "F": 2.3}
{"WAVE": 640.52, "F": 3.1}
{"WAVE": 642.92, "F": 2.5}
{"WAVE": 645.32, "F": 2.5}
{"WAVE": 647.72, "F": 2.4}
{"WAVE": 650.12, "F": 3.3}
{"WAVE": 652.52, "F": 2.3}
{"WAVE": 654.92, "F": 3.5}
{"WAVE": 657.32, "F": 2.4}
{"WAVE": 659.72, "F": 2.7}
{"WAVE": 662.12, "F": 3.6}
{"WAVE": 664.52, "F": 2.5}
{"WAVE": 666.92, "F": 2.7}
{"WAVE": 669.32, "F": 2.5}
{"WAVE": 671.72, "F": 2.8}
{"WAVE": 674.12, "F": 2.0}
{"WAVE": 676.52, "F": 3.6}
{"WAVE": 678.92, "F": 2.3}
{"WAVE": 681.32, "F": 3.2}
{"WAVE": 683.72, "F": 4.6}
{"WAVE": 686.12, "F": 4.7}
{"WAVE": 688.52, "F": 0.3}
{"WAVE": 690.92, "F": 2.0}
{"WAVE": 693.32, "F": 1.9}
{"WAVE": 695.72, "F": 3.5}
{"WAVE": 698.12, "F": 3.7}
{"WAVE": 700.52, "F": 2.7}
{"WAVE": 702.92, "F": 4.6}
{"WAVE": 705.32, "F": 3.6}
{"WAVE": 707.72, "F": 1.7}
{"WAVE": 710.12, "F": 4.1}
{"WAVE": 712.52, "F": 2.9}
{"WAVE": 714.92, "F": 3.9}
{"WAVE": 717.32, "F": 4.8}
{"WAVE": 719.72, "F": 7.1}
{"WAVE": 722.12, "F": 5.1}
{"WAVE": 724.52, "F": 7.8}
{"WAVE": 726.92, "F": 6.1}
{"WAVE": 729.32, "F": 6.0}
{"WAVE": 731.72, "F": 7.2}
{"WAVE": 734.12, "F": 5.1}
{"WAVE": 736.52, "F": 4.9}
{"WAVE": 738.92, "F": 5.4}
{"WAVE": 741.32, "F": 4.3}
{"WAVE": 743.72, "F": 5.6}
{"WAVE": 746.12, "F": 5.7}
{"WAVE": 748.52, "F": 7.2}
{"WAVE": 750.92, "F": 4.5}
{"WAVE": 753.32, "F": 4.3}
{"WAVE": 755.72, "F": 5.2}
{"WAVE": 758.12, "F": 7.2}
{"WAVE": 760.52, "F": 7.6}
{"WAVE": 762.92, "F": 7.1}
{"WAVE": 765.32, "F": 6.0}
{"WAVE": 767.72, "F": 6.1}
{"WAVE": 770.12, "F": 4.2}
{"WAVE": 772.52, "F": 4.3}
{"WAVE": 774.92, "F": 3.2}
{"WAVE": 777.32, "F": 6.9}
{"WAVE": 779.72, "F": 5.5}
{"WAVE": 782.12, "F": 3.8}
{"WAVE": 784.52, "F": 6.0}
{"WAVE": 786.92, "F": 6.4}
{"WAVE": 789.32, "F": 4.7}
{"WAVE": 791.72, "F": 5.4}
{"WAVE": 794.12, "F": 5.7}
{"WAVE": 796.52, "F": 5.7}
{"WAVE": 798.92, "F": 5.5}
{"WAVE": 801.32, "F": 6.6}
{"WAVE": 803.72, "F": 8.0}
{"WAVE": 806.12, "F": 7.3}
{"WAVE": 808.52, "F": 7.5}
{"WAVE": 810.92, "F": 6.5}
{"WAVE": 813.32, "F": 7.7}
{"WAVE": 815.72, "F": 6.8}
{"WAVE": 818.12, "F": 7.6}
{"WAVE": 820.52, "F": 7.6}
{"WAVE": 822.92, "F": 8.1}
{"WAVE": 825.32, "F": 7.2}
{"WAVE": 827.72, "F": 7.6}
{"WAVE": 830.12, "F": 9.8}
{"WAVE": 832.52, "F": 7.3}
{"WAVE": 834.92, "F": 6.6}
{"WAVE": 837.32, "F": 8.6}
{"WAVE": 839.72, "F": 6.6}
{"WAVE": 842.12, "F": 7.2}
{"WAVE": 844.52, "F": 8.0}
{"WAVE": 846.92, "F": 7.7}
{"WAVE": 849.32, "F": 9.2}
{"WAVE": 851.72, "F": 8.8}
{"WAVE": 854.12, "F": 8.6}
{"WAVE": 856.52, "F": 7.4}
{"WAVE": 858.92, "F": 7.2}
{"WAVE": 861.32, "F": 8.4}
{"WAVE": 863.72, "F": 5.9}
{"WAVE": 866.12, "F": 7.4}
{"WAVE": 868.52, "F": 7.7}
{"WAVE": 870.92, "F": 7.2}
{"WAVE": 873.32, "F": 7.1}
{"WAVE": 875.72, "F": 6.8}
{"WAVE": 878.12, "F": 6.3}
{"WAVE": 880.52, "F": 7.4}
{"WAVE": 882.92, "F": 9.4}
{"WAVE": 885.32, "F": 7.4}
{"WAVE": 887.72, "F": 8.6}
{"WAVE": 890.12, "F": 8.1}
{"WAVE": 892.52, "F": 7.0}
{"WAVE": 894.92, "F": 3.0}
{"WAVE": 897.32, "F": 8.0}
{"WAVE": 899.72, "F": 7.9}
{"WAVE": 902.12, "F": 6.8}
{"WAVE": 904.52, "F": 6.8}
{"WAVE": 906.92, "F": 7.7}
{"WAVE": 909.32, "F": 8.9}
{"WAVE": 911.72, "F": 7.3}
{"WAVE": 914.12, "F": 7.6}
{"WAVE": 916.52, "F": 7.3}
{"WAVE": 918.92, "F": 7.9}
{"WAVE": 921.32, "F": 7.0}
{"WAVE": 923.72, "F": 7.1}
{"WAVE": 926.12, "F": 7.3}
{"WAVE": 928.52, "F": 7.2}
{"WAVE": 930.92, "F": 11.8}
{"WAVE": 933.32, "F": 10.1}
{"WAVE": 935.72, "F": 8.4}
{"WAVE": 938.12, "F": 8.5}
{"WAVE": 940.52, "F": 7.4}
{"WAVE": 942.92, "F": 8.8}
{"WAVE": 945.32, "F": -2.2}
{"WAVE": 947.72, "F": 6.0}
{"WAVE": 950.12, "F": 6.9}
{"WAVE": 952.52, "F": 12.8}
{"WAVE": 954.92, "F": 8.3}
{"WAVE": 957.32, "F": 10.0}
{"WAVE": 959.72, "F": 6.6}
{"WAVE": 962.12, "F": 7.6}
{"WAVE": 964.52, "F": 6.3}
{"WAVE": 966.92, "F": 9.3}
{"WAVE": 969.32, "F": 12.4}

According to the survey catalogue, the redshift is 0.80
